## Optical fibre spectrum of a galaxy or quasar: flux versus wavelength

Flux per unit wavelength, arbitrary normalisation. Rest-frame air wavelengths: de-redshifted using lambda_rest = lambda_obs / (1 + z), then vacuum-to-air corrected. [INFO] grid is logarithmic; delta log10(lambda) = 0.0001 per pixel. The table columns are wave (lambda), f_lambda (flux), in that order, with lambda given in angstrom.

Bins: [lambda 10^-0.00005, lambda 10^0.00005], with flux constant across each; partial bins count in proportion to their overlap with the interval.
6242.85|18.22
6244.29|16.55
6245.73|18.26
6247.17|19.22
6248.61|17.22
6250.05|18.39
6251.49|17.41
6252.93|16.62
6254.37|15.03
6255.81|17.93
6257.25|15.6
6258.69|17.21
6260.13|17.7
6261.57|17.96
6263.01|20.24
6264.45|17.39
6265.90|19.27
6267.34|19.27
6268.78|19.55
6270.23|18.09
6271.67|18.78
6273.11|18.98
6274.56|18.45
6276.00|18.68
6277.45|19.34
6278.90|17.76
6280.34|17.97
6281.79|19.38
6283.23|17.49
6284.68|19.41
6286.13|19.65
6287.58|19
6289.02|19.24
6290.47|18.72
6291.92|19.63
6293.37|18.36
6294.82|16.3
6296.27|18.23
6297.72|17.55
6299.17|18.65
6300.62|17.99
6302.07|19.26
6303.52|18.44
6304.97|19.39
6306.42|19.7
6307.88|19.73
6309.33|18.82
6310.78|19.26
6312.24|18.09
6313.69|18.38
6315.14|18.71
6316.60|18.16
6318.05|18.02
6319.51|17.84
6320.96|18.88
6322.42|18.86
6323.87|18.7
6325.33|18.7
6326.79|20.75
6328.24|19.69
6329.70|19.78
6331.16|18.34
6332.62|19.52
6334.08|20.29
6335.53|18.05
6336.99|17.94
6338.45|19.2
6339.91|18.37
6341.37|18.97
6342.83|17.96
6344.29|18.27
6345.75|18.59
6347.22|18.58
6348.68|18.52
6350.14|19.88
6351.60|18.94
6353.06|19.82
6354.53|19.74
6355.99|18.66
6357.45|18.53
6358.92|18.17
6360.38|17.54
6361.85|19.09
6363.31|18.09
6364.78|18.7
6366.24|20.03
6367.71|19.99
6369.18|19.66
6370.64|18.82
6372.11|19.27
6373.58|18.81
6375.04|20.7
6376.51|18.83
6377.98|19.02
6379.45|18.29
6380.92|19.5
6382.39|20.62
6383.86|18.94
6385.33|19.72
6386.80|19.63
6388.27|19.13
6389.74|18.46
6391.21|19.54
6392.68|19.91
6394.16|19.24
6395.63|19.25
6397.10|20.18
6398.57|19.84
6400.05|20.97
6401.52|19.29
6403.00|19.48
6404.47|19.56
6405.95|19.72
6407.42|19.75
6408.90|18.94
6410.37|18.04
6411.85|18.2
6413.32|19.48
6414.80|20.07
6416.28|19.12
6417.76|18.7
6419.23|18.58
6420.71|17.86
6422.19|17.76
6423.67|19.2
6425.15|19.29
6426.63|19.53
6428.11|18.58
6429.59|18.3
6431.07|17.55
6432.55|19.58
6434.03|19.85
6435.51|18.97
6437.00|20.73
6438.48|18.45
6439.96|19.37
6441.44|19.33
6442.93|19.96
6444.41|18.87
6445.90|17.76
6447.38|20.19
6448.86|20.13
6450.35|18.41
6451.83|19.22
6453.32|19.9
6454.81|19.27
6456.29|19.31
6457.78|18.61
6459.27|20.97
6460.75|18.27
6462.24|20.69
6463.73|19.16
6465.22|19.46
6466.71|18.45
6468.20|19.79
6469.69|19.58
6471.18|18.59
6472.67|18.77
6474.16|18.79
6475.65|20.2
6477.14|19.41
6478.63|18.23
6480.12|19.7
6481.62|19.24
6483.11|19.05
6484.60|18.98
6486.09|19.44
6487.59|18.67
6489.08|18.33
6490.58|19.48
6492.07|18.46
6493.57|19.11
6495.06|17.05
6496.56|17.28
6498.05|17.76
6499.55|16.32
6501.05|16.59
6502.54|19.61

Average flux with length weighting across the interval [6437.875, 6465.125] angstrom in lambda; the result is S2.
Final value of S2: 19.3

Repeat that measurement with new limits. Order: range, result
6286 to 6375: 18.8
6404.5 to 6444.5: 19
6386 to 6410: 19.5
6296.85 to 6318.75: 18.7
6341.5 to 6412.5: 19.2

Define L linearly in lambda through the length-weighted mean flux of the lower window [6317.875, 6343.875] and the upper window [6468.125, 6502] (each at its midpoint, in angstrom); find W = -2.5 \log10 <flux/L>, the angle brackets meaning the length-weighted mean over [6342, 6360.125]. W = 0.00 mag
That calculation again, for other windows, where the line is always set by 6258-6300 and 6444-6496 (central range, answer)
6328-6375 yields -0.01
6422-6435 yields 0.01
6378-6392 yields -0.02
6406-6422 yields 0.00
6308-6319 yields 0.01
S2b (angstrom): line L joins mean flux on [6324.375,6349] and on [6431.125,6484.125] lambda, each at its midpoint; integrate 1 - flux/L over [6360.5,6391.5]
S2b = -0.33 angstrom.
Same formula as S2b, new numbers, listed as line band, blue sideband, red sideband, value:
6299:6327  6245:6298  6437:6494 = -0.5 angstrom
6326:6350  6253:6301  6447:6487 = -0.4 angstrom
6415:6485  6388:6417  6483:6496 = -0.5 angstrom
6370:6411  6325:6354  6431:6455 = -0.5 angstrom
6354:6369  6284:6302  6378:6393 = 0.2 angstrom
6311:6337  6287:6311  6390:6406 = 0.2 angstrom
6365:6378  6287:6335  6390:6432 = -0.3 angstrom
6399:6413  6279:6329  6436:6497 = -0.3 angstrom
